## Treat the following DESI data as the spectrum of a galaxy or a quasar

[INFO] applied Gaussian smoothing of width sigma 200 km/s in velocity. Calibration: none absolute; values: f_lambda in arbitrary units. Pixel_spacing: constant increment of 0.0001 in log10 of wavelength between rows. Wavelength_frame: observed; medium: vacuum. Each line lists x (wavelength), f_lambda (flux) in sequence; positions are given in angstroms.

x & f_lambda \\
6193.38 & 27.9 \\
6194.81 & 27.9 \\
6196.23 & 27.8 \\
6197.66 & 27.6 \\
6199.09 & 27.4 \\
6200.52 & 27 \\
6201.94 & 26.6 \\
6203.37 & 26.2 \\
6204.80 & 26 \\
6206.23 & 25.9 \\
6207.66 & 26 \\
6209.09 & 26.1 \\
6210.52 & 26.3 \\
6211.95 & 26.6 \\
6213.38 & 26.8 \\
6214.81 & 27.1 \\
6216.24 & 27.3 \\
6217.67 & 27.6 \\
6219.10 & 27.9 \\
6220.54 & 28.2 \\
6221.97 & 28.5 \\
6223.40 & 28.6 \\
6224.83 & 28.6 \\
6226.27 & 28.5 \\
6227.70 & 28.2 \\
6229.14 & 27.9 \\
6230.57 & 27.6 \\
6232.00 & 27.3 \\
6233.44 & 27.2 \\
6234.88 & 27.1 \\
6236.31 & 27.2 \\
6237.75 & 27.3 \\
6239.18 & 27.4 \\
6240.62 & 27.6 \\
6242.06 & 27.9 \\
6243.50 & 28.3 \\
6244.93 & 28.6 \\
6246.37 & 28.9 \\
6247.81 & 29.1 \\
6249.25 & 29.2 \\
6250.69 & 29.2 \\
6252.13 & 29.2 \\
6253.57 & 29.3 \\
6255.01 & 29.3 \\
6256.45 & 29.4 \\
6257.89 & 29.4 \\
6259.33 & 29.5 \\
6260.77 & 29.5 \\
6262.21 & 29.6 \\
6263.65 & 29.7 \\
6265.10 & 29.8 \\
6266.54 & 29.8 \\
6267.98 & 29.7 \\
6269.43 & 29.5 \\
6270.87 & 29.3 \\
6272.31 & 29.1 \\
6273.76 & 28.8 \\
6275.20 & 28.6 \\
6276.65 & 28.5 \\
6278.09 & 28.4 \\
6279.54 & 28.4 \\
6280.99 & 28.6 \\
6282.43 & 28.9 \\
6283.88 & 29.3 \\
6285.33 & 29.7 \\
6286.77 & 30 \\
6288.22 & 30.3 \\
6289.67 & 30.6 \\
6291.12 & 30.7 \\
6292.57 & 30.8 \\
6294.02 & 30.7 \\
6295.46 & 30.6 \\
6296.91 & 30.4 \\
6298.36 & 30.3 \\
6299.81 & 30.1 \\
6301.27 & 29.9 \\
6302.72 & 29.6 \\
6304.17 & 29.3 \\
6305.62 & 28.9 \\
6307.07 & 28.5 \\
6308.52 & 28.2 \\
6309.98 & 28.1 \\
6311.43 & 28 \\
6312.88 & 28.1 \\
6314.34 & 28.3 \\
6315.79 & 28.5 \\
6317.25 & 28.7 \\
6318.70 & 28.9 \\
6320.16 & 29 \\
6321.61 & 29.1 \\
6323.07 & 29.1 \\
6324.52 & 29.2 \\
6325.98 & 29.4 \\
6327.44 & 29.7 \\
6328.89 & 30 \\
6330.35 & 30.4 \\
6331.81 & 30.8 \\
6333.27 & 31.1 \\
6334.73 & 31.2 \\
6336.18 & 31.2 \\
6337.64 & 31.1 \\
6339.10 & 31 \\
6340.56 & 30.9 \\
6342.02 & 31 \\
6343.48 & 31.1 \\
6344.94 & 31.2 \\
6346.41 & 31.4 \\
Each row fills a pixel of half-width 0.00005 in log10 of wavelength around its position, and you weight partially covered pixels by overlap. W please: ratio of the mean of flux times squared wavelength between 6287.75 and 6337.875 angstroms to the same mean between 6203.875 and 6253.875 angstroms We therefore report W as 1.10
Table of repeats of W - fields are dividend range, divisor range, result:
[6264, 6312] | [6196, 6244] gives 1.10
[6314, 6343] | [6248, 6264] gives 1.04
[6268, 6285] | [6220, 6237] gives 1.05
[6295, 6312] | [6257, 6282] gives 1.01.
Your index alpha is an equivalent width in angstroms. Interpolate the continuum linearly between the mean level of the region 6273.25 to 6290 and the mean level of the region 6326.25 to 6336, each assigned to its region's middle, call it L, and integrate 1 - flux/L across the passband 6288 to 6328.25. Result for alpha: 0.67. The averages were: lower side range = 29.1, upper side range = 30.5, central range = 29.4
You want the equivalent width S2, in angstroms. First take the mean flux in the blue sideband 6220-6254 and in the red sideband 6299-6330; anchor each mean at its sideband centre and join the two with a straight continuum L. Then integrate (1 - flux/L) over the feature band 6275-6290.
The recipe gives -0.3 angstroms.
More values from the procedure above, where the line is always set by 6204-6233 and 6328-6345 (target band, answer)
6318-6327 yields 0.4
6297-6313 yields 0.5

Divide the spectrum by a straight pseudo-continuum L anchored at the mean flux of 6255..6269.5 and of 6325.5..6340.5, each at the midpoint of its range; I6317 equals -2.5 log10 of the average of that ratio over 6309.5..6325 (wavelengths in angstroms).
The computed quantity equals 0.06 mag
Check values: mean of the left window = 29.6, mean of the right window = 30.6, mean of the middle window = 28.6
